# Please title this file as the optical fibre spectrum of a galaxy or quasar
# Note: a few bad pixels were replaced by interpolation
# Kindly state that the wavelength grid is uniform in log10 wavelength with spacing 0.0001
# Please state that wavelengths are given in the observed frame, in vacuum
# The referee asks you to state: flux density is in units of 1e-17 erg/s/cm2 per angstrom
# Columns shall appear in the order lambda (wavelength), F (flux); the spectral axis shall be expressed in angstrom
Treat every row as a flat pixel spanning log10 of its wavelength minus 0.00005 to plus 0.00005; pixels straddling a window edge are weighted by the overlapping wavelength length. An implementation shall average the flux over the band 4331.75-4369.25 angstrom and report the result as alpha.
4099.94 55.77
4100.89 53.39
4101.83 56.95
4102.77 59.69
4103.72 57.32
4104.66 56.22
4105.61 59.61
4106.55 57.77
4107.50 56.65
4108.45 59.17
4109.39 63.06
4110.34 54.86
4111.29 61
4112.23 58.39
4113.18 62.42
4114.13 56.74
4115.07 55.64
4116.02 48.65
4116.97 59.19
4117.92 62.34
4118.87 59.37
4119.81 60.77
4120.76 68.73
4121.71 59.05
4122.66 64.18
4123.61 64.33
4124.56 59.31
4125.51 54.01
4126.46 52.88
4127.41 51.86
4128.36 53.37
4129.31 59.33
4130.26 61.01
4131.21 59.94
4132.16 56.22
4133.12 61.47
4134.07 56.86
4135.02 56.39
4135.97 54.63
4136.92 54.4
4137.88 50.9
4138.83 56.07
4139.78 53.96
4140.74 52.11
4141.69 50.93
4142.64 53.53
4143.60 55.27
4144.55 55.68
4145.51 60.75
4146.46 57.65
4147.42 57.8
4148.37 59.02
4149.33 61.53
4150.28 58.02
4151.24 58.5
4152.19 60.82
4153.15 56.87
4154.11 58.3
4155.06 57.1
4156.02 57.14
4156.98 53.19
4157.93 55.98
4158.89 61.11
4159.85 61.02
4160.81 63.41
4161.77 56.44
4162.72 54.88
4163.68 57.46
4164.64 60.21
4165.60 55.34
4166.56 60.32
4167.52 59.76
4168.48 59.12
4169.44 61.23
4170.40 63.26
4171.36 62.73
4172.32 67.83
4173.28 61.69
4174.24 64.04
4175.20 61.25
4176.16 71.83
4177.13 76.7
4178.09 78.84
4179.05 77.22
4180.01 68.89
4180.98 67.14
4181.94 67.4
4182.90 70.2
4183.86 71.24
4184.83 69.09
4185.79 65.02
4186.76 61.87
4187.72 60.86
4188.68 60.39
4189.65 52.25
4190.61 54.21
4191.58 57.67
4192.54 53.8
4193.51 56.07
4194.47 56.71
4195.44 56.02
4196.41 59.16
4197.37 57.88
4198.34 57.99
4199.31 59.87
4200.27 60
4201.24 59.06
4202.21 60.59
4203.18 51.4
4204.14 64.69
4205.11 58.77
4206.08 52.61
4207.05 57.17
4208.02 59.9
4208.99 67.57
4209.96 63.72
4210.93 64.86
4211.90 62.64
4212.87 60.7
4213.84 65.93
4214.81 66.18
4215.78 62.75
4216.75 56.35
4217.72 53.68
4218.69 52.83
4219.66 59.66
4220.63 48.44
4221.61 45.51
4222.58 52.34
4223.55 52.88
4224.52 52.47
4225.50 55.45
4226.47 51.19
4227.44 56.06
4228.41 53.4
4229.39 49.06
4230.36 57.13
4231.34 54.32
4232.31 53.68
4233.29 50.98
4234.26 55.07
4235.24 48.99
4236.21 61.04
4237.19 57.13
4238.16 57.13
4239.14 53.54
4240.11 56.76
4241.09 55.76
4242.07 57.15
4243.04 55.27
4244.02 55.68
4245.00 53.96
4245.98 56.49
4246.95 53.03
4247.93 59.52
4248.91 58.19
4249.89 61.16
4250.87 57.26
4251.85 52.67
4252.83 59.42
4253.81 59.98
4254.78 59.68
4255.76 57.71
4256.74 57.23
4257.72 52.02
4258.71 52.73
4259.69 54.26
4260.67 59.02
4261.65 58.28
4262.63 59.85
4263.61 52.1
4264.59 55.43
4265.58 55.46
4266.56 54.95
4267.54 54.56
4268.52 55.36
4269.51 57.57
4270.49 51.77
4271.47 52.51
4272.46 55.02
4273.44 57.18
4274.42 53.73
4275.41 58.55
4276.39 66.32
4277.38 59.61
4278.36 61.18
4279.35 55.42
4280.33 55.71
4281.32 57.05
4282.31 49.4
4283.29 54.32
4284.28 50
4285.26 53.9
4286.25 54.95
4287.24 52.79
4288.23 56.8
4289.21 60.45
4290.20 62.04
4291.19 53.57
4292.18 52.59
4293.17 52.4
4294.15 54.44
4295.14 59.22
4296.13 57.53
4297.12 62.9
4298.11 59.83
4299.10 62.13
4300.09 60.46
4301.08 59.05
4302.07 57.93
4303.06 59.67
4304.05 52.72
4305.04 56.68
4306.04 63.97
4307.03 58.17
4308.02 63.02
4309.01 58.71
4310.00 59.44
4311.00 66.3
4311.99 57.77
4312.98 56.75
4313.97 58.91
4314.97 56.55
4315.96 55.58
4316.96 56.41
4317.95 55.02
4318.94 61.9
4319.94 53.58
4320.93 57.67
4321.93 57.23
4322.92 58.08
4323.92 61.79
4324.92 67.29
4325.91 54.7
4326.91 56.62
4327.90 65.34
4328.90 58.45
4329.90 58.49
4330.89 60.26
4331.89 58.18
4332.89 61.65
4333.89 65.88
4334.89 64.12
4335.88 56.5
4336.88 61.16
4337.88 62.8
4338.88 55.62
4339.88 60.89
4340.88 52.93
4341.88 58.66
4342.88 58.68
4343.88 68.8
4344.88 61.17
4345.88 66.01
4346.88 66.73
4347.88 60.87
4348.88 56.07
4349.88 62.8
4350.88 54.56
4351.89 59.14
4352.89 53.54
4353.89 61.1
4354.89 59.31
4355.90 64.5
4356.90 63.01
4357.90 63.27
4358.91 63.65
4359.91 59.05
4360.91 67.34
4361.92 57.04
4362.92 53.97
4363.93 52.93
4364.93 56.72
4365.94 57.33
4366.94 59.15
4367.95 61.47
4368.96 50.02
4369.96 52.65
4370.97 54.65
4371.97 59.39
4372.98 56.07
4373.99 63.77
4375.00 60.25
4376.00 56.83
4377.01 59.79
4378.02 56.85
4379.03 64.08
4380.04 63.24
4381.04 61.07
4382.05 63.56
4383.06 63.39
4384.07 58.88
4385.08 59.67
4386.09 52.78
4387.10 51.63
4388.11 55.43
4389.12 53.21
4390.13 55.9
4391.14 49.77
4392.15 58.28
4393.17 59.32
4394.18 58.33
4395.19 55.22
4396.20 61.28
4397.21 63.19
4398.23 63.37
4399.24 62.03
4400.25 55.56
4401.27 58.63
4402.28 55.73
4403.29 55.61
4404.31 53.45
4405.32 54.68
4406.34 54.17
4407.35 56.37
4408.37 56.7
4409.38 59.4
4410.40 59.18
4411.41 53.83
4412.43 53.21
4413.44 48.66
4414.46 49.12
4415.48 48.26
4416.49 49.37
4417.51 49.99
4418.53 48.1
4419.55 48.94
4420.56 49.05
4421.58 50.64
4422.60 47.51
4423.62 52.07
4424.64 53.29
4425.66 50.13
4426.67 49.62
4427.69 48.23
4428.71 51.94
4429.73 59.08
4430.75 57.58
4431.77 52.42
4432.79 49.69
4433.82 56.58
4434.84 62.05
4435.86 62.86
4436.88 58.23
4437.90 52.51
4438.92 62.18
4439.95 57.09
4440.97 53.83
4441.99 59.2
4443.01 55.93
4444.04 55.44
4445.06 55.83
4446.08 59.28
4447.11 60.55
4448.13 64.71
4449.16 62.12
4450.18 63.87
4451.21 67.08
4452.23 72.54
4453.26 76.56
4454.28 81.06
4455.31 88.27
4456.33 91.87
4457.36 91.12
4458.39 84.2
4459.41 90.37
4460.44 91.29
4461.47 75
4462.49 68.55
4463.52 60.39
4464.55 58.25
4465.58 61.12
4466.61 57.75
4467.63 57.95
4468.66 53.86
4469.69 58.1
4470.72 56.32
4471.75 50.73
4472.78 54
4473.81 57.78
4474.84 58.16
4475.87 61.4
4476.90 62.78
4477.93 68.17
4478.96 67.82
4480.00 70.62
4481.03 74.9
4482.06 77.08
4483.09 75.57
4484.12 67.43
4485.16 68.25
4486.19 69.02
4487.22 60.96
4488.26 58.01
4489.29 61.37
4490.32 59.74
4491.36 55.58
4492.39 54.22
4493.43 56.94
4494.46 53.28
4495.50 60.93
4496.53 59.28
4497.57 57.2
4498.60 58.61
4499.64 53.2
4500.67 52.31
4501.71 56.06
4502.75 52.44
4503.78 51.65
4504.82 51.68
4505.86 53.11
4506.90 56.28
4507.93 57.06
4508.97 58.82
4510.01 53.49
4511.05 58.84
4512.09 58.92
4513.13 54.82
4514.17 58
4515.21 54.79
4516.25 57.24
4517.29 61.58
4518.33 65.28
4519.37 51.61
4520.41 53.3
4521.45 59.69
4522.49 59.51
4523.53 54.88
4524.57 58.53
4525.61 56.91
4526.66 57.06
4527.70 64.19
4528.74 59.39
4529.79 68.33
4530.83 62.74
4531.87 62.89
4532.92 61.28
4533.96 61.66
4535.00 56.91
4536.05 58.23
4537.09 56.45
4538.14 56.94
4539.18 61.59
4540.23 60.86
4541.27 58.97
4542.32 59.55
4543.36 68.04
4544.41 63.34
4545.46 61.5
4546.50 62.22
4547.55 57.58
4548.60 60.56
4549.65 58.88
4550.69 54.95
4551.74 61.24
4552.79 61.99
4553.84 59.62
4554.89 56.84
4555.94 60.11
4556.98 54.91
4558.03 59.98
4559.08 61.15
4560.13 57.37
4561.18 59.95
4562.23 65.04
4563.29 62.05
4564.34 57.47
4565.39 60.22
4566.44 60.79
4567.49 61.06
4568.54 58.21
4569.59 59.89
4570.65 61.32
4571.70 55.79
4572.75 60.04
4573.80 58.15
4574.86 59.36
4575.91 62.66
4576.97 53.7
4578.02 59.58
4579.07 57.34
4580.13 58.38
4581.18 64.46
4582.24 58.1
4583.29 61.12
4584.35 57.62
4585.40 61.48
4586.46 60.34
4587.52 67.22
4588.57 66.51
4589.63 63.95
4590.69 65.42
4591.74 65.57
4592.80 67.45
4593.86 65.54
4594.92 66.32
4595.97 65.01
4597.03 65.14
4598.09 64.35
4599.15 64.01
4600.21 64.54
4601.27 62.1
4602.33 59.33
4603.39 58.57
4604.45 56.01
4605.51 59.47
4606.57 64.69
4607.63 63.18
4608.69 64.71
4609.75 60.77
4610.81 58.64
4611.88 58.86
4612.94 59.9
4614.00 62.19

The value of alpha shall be 60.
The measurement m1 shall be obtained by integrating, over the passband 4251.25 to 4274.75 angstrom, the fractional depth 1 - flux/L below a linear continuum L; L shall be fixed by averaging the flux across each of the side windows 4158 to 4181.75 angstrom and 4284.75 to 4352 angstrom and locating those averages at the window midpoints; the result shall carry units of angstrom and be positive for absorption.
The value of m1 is 1.9 angstrom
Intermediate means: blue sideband 63.7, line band 55.8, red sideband 59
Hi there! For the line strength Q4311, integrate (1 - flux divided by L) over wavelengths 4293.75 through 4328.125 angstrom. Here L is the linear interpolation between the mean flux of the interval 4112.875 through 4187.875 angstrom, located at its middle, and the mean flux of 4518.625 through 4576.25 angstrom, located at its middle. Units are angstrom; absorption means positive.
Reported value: 0.61 angstrom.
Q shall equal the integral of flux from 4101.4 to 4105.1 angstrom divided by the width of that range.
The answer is 57.6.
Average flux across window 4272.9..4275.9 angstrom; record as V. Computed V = 56.6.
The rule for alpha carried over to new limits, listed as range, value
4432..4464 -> 67.3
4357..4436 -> 56.1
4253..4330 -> 57.4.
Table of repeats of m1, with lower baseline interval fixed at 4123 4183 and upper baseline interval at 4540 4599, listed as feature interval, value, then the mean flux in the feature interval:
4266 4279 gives 0.7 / 56.8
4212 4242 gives 2.3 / 55.3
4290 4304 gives 0.5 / 57.9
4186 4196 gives 0.4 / 57.2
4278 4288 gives 0.9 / 54.4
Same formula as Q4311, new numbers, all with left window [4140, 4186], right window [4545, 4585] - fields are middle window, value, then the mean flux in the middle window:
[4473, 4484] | -1.3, 67.1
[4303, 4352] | 0.9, 59.6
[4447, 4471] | -4.3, 70.8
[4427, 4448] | 1.2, 56.6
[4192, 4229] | 2.3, 57.5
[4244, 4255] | 0.7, 57.3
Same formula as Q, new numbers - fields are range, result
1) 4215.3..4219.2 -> 56.5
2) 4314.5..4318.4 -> 55.9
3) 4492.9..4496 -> 56.9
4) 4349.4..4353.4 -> 57.5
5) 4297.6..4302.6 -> 59.9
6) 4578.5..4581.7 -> 60.1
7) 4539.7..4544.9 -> 62.1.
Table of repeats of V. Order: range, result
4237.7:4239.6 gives 55.2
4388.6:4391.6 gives 53.1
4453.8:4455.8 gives 84.5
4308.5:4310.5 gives 59.1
